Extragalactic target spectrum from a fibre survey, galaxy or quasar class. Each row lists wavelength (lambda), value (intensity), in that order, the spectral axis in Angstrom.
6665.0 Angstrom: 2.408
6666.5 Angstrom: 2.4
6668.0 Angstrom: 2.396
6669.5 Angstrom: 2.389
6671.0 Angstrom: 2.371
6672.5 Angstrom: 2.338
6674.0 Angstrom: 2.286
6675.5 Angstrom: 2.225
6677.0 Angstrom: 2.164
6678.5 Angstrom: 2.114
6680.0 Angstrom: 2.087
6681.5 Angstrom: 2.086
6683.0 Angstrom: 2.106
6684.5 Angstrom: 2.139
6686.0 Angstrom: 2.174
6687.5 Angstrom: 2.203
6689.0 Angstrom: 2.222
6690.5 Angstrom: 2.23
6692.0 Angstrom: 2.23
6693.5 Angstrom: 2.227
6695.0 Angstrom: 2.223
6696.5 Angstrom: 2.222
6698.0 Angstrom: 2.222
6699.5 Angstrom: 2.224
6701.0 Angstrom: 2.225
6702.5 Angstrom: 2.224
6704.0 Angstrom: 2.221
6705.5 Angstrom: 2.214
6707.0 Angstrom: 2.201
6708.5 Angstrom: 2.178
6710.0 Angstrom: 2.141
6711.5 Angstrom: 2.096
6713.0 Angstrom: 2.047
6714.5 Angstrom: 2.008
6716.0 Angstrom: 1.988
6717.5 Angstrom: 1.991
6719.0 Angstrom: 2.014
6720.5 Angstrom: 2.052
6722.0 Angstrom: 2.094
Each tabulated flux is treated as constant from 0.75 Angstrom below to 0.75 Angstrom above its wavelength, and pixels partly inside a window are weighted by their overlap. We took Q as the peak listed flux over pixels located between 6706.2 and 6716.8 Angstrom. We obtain 2.201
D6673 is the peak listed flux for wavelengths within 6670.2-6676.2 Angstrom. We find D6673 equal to 2.371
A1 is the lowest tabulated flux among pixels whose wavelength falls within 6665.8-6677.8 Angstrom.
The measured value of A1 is 2.164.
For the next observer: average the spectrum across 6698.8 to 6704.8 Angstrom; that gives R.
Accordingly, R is 2.22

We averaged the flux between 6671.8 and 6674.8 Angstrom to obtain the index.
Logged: 2.31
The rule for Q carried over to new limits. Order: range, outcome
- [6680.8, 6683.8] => 2.106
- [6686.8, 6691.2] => 2.23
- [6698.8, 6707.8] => 2.225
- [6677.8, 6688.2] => 2.203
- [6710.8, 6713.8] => 2.096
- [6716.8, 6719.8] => 2.014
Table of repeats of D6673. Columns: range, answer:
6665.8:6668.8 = 2.4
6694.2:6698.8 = 2.223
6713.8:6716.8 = 2.008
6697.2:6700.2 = 2.224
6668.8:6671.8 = 2.389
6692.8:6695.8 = 2.227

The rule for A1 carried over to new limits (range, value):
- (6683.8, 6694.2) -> 2.139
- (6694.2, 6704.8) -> 2.221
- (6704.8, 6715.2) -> 2.008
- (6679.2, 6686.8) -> 2.086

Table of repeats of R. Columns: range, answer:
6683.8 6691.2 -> 2.19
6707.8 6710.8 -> 2.16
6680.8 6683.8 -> 2.1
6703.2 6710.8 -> 2.19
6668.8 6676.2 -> 2.32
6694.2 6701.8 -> 2.22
